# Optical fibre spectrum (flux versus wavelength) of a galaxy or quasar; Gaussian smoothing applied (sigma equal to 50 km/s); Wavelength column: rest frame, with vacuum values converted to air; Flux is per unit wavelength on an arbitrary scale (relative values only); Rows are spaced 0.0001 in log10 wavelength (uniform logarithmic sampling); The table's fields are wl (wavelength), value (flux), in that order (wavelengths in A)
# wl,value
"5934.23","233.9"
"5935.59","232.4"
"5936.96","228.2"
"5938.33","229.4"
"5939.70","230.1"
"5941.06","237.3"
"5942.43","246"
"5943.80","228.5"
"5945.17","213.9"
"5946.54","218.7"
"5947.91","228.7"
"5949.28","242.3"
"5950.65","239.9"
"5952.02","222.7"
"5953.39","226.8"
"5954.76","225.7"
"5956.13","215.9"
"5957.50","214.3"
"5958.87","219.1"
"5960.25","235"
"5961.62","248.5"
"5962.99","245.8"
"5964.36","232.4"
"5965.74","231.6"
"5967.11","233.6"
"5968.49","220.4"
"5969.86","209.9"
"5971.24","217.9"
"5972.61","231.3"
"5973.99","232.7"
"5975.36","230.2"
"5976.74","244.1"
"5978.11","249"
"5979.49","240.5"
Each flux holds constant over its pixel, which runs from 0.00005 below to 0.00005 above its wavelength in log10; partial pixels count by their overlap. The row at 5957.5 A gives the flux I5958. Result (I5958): 214.3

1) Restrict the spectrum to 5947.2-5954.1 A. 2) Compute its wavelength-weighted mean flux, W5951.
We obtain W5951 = 232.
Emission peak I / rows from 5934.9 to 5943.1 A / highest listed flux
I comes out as 246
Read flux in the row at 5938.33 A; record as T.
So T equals 229.4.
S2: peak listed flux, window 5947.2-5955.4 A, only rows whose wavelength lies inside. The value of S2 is 242.3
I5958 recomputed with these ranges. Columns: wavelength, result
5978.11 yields 249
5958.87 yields 219.1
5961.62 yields 248.5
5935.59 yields 232.4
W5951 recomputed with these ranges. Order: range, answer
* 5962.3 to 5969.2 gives 233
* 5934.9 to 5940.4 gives 230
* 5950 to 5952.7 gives 231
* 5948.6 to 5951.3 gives 241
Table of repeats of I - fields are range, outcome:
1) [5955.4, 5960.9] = 235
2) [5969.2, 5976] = 232.7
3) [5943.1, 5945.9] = 228.5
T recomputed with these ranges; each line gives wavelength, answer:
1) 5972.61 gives 231.3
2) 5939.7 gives 230.1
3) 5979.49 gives 240.5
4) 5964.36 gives 232.4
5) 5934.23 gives 233.9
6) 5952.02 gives 222.7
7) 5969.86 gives 209.9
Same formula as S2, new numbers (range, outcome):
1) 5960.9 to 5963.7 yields 248.5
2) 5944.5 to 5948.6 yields 228.7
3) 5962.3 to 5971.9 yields 245.8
